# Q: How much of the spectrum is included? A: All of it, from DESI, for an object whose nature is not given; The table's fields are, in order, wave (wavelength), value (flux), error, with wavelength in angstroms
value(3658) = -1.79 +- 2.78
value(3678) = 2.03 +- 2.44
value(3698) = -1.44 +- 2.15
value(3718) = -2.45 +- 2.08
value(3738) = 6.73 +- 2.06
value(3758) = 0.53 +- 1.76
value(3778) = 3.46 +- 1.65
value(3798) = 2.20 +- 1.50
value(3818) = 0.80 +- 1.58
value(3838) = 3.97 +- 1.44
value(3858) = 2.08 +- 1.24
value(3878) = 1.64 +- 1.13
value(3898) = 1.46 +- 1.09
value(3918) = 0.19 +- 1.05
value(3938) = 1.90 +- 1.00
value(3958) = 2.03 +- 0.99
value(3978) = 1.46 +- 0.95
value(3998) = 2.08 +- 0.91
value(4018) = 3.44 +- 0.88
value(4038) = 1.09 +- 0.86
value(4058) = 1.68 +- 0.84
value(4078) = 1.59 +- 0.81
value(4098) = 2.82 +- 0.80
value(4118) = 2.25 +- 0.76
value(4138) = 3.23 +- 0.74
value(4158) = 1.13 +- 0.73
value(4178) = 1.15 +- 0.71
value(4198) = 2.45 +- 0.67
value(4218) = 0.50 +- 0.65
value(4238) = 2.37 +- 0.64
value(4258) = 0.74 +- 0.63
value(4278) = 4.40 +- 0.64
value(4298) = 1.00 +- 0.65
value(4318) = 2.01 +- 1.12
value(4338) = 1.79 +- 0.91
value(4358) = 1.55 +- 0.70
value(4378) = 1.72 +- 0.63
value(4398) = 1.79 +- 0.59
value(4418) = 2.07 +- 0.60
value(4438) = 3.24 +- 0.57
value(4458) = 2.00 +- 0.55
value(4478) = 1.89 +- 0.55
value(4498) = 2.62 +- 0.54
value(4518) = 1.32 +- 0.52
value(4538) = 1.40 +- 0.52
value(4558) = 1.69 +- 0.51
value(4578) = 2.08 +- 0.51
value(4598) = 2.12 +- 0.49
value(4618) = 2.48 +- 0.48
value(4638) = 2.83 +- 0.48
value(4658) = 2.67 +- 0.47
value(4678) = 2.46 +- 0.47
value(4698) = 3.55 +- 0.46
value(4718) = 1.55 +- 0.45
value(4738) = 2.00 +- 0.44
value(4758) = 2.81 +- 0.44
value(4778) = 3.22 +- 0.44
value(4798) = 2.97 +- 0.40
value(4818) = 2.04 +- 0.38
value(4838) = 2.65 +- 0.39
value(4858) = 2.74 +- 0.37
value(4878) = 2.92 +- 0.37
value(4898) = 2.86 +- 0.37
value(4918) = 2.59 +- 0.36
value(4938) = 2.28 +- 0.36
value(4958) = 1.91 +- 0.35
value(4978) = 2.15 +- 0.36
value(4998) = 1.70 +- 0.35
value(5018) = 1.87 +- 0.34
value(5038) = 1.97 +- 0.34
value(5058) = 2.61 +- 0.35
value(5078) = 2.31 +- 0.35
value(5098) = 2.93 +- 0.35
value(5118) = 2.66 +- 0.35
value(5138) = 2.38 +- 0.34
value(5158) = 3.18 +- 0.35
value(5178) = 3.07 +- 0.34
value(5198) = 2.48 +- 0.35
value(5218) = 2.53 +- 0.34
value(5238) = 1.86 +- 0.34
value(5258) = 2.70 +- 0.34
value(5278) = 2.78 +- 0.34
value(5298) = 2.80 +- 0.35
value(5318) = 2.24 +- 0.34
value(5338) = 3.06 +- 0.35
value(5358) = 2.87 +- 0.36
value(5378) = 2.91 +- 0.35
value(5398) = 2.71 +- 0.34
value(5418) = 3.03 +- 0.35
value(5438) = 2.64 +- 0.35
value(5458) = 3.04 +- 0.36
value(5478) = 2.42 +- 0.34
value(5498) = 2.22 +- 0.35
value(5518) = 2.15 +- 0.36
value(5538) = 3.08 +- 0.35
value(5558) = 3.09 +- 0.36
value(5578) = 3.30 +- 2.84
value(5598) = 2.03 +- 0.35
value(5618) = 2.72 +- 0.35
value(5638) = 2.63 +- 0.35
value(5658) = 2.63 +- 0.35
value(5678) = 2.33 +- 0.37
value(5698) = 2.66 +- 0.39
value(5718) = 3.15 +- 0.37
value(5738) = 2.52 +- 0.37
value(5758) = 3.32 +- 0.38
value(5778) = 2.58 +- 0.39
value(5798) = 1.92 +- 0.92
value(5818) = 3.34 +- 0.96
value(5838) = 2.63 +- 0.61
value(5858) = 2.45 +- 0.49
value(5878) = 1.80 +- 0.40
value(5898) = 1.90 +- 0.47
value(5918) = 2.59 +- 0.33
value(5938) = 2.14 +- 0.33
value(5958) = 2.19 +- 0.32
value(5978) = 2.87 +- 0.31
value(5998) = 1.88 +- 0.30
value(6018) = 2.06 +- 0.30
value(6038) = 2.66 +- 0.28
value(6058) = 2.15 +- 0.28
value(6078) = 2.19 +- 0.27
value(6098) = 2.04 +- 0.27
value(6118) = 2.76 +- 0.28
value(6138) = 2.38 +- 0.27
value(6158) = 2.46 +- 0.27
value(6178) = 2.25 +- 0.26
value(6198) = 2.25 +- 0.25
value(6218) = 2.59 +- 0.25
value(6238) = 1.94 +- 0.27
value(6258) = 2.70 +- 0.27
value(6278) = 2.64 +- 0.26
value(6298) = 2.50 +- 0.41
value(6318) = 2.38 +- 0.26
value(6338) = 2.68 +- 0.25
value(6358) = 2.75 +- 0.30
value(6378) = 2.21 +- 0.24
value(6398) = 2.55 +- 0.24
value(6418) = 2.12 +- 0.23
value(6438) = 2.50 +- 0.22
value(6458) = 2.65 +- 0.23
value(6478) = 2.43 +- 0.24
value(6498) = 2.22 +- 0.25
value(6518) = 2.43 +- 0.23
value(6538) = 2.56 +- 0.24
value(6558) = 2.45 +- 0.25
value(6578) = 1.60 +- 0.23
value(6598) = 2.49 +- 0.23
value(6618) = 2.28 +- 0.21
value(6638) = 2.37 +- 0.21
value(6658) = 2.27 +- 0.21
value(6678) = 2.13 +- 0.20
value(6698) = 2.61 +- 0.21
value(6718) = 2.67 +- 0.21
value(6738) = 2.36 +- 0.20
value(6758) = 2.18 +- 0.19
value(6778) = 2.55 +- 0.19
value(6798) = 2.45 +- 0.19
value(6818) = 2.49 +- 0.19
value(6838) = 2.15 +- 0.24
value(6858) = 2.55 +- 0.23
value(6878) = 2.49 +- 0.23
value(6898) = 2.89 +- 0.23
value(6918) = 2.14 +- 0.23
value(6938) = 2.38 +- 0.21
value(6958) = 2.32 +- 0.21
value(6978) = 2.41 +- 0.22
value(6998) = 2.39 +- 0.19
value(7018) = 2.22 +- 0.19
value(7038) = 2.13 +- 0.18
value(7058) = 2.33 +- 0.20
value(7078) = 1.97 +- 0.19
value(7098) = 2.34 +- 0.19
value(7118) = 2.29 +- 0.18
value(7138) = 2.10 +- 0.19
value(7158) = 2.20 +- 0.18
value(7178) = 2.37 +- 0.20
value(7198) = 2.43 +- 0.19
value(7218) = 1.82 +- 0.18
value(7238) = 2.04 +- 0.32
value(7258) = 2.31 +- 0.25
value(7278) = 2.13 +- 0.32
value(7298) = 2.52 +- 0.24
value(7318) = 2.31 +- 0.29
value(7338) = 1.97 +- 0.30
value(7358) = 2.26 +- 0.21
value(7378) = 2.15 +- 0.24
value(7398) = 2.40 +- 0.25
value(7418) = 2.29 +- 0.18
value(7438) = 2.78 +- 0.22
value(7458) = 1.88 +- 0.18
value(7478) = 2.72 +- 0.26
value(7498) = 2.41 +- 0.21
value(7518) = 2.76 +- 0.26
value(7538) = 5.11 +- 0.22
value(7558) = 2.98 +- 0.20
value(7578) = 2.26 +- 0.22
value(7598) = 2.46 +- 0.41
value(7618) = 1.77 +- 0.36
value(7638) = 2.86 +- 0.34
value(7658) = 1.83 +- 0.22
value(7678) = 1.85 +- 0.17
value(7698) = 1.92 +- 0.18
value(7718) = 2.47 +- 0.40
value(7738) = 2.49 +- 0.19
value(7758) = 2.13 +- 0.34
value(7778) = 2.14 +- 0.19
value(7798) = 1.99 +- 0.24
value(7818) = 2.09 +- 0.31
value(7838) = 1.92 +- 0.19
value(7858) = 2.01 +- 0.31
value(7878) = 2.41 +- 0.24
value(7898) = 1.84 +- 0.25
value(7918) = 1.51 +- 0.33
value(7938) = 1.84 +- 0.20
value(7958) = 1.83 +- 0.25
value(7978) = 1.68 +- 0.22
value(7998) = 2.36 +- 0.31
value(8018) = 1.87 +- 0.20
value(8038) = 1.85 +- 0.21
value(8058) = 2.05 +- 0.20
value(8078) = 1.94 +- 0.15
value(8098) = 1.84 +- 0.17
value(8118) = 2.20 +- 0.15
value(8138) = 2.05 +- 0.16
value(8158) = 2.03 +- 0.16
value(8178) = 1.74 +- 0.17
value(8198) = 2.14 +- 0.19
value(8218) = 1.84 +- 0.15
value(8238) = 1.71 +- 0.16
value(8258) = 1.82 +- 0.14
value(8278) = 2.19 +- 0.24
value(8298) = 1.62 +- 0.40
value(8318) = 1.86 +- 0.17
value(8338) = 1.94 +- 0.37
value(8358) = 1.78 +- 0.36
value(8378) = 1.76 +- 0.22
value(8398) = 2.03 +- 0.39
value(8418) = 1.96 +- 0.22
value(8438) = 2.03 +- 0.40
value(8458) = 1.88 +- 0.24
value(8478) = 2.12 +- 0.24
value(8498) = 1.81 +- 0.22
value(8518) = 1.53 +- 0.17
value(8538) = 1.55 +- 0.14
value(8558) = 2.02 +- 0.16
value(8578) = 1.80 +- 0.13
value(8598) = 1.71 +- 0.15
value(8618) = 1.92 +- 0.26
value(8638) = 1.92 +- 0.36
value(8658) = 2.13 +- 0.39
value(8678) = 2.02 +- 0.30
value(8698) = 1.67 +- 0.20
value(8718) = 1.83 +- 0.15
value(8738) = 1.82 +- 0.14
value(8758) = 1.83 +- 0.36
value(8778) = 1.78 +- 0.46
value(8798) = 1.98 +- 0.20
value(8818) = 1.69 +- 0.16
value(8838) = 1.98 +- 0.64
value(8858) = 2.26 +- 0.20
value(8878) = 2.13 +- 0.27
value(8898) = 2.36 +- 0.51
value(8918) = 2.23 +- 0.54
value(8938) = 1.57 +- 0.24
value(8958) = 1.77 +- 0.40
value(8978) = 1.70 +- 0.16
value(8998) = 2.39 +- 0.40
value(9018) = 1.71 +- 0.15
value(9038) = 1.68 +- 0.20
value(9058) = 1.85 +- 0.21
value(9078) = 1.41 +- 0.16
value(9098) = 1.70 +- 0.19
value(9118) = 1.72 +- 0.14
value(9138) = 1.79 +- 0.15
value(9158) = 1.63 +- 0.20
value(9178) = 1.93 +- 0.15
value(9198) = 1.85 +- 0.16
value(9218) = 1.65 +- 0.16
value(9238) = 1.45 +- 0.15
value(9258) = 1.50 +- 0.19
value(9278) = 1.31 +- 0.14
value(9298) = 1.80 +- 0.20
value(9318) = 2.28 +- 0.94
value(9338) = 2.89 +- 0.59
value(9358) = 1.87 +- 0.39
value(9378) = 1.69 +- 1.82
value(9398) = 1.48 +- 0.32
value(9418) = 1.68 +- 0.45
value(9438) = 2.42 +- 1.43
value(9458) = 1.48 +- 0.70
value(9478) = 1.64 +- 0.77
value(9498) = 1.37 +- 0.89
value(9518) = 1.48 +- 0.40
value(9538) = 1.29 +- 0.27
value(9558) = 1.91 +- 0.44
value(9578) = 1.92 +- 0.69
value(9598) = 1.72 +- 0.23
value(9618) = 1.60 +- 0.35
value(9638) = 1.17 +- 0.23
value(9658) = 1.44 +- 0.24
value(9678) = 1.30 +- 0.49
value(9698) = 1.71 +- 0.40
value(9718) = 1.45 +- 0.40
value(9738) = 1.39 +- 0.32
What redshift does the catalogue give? 0.148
